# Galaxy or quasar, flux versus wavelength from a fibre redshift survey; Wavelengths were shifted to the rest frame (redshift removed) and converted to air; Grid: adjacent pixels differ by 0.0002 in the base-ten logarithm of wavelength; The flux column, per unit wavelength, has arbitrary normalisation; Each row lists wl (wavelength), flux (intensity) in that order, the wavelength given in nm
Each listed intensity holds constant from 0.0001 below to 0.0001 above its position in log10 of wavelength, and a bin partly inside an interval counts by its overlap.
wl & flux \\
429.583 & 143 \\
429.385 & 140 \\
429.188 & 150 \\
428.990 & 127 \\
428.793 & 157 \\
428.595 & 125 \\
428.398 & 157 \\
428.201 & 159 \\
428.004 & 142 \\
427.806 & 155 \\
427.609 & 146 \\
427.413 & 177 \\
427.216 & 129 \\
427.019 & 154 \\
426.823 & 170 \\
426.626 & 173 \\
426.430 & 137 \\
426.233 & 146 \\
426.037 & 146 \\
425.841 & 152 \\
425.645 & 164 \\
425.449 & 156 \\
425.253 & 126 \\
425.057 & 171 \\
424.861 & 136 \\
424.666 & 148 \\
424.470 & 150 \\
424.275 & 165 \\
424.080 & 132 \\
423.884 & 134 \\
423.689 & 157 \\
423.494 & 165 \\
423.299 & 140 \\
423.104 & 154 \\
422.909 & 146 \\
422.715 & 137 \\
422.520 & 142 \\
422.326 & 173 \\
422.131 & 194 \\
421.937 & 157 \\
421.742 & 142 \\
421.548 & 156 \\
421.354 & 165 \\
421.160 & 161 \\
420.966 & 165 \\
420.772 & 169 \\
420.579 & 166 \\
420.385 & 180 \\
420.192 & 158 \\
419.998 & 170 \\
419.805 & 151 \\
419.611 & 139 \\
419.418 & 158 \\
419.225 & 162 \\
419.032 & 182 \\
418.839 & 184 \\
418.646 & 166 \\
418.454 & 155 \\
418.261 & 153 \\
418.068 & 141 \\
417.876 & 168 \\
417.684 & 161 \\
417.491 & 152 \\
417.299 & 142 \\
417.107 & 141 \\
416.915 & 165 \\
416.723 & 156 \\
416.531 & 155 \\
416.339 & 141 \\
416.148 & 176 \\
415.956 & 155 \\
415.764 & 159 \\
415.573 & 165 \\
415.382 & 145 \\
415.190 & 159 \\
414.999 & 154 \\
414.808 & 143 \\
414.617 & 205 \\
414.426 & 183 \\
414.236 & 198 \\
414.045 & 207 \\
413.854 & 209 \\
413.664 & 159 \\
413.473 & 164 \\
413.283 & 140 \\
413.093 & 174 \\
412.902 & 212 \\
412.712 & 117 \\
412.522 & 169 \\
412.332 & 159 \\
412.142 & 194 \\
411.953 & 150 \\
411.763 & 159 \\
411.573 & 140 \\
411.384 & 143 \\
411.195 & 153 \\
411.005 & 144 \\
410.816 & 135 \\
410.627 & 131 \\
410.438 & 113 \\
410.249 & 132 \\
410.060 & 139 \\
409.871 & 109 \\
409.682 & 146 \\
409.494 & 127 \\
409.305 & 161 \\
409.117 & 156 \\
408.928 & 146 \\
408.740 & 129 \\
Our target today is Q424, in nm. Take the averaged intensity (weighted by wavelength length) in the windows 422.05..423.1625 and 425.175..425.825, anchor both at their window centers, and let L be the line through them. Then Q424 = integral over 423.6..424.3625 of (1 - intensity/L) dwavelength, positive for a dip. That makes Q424 0.035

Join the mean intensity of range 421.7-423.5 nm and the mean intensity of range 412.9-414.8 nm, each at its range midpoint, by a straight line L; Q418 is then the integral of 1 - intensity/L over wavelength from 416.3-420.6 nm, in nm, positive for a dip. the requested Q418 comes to 0.226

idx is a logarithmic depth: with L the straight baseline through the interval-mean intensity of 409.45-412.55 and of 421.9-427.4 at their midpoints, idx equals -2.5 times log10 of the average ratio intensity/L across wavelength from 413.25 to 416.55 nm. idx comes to -0.16 mag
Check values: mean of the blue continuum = 143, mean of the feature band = 168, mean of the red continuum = 152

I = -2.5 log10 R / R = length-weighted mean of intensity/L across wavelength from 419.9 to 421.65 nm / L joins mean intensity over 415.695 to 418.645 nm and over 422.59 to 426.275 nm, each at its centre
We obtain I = -0.09 mag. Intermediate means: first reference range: 155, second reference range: 149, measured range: 166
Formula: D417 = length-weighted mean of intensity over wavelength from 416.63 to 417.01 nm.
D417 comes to 161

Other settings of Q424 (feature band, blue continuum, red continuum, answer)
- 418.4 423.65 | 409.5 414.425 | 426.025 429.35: -0.28 nm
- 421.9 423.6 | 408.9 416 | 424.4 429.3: -0.05 nm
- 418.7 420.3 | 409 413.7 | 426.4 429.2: -0.14 nm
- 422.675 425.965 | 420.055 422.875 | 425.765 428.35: 0.17 nm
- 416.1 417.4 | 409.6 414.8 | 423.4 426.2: 0.02 nm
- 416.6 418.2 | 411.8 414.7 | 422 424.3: 0.12 nm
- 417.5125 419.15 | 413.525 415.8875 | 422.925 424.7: 0.01 nm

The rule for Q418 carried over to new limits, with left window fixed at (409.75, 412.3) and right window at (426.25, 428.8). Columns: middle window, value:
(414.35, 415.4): -0.16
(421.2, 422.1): -0.06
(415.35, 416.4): -0.09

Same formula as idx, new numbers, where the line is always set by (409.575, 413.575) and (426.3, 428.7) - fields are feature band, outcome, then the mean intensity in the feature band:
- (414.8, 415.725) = -0.037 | 155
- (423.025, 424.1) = 0.023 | 148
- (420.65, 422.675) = -0.077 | 162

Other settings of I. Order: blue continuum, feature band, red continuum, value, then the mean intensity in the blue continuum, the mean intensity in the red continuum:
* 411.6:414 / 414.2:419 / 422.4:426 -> 0.00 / 167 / 149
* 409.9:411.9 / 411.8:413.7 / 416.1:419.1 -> -0.14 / 138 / 158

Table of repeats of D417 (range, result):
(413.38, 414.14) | 185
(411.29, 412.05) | 148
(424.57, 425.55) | 147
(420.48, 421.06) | 167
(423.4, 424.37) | 150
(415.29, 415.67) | 155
